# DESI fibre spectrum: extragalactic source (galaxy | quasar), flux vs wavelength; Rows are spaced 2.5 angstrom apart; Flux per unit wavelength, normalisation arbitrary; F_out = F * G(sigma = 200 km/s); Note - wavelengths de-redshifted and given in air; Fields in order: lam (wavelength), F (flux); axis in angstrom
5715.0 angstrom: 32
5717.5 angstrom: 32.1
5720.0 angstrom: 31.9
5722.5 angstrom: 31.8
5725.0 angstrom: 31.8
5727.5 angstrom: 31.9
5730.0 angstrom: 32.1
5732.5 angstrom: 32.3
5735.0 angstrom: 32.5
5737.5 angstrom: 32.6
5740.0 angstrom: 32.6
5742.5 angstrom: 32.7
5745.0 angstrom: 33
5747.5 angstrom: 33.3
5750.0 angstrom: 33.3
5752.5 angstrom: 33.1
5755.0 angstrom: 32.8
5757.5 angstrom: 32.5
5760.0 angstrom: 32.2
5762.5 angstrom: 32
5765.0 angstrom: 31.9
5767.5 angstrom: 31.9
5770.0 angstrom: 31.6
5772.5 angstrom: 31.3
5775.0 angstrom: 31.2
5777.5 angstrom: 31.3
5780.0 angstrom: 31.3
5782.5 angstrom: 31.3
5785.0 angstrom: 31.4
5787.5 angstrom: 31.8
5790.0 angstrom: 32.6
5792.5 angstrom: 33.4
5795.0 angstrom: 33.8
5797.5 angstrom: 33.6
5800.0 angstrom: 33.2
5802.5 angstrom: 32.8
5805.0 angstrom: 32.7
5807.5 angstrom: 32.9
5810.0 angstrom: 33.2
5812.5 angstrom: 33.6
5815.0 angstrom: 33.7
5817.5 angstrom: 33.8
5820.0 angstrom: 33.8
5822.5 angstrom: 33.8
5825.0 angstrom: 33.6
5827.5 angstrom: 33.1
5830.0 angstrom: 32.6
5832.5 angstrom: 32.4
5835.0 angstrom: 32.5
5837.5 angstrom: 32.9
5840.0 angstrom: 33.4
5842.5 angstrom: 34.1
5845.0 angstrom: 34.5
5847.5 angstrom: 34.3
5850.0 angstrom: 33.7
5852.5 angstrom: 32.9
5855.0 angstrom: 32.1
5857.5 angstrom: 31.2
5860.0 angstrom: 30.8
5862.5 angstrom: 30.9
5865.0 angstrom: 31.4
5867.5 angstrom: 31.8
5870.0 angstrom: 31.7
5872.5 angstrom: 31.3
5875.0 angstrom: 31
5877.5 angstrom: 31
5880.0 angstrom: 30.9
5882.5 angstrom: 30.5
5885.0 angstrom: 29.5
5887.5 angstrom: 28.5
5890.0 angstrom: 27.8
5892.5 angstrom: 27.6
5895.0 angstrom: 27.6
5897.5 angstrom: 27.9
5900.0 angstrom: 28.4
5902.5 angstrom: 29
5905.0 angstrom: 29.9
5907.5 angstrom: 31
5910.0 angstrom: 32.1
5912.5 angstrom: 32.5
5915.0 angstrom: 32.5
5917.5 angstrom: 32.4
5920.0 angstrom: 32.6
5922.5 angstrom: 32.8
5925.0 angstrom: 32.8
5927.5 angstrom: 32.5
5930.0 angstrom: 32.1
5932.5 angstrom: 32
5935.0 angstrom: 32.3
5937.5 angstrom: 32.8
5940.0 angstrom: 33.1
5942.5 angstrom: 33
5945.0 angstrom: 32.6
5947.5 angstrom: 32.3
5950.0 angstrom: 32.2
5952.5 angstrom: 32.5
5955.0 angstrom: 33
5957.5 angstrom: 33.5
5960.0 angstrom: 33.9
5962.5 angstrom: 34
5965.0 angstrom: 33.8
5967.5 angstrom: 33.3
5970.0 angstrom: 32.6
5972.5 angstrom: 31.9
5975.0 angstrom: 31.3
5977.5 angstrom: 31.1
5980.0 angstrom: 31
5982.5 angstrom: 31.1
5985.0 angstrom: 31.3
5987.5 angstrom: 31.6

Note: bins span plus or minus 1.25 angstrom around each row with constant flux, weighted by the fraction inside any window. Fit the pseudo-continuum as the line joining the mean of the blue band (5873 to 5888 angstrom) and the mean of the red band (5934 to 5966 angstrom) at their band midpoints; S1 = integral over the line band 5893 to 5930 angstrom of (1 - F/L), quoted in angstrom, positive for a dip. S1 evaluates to 0.70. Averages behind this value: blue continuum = 30.4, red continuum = 33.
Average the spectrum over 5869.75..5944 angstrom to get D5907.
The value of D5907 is 31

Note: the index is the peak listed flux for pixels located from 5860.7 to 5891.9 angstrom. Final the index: 31.8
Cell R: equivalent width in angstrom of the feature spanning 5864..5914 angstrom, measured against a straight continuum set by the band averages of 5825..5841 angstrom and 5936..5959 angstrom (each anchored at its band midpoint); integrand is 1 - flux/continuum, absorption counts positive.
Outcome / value 4.2 angstrom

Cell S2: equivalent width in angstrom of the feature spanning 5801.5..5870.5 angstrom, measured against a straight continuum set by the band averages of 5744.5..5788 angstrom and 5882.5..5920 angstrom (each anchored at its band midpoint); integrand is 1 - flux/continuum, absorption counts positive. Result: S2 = -4.3 angstrom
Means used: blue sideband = 32.1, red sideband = 29.9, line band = 32.9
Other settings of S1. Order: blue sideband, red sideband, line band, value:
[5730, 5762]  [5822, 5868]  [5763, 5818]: 0.5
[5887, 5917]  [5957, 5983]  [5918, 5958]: -1.9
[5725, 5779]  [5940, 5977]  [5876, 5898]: 2.4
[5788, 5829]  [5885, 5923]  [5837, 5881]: -0.8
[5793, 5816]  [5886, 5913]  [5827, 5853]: -1.3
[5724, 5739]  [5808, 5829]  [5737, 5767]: -0.1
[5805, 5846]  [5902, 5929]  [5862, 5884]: 1.0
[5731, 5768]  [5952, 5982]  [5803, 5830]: -0.6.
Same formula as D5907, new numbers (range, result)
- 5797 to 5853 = 33.4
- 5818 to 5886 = 32.3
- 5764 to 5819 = 32.5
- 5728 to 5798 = 32.3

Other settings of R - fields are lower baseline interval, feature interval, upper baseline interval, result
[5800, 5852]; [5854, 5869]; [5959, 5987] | 0.79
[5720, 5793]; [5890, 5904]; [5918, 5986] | 1.86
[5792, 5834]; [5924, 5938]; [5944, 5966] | 0.31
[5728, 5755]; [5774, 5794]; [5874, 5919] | 0.10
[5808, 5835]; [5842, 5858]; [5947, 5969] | -0.01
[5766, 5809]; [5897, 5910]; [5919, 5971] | 1.23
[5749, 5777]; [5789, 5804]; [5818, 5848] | -0.23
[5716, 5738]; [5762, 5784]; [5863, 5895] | 0.00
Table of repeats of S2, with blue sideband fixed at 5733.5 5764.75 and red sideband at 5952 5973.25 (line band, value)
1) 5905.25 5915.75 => 0.4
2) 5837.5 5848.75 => -0.3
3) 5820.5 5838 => -0.1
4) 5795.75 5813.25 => -0.2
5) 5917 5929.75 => 0.2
